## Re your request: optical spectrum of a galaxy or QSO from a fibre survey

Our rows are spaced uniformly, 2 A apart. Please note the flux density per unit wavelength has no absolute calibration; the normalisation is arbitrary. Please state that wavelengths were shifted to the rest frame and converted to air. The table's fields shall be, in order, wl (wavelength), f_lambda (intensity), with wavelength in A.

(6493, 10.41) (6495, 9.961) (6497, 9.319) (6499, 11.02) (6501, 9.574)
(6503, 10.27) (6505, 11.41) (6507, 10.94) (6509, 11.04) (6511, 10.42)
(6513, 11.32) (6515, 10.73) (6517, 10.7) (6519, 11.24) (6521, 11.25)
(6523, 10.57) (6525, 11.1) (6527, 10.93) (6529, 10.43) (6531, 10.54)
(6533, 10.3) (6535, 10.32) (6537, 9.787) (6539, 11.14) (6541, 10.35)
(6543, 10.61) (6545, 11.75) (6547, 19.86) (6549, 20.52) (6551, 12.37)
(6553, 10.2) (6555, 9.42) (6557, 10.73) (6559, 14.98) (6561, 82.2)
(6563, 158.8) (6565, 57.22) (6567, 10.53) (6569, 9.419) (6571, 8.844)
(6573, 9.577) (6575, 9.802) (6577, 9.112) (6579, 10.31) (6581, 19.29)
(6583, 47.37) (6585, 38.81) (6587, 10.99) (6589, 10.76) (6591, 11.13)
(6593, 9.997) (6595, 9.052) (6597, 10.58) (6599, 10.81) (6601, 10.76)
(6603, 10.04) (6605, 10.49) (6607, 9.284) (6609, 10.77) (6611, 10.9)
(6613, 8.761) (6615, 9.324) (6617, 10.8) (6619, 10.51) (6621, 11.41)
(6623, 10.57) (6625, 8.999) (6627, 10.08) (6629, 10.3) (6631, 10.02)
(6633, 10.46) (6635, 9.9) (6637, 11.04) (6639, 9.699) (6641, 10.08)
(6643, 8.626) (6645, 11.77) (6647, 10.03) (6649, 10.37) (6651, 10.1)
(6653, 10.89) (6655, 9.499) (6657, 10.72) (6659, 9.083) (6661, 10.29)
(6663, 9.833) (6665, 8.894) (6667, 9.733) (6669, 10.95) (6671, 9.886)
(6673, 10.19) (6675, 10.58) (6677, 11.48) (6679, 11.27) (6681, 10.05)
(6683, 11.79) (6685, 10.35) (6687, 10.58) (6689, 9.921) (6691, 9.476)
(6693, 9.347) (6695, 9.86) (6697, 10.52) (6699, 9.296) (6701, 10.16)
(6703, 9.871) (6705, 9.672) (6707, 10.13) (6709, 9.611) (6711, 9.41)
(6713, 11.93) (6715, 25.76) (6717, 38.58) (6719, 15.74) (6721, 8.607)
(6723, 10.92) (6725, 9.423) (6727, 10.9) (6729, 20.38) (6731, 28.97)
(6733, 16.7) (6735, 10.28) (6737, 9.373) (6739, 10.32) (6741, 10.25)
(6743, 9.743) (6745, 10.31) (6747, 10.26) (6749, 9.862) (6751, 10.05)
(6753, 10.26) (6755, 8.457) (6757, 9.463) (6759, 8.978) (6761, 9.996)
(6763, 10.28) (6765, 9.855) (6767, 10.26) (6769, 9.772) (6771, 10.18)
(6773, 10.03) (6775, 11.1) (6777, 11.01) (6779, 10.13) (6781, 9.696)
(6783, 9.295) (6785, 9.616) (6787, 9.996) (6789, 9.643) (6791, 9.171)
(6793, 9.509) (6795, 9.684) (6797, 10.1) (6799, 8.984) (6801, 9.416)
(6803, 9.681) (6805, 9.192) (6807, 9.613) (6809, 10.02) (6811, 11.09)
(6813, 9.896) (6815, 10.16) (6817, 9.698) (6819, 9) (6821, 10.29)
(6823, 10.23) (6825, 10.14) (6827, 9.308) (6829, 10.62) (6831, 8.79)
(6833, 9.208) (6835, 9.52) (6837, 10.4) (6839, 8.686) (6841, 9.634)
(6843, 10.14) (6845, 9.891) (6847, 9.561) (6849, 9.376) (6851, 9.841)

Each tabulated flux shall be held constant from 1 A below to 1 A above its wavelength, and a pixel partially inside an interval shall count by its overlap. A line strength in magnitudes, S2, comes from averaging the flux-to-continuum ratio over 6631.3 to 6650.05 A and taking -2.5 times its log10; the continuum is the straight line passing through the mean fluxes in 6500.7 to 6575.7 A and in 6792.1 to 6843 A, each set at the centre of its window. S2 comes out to 0.43 mag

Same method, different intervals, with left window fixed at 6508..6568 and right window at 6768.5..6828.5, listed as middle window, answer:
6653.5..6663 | 0.48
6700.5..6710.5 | 0.35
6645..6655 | 0.46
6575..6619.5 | 0.31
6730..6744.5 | -0.10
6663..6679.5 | 0.41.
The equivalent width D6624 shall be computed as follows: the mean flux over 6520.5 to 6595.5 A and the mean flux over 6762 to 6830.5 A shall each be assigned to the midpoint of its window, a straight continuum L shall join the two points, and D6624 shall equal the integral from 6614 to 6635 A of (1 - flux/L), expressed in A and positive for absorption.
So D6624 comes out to 8.6 A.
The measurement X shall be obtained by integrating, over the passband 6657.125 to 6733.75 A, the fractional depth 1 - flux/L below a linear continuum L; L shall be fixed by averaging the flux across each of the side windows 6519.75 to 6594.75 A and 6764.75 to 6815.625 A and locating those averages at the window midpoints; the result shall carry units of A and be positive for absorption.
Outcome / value 8.03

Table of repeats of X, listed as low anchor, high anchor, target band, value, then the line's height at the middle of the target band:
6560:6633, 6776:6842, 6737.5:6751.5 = 2.9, 12.7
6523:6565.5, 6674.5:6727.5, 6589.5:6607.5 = 8.6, 19.7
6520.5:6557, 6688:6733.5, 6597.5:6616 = 3.5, 12.5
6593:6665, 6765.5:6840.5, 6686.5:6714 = 0.1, 10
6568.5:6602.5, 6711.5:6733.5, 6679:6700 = 8.4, 17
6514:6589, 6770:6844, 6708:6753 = -3.1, 12.9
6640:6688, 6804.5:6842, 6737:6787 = 0.1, 9.97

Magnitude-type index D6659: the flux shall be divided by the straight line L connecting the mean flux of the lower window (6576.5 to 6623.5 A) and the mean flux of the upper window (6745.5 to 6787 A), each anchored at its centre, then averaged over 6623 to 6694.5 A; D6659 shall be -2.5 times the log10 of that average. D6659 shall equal 0.20 mag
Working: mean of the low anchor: 13.5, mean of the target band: 10.2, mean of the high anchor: 9.93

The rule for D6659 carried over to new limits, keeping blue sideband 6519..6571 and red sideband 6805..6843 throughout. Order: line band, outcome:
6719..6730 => 0.14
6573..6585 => 0.01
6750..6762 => 0.31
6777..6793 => 0.18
